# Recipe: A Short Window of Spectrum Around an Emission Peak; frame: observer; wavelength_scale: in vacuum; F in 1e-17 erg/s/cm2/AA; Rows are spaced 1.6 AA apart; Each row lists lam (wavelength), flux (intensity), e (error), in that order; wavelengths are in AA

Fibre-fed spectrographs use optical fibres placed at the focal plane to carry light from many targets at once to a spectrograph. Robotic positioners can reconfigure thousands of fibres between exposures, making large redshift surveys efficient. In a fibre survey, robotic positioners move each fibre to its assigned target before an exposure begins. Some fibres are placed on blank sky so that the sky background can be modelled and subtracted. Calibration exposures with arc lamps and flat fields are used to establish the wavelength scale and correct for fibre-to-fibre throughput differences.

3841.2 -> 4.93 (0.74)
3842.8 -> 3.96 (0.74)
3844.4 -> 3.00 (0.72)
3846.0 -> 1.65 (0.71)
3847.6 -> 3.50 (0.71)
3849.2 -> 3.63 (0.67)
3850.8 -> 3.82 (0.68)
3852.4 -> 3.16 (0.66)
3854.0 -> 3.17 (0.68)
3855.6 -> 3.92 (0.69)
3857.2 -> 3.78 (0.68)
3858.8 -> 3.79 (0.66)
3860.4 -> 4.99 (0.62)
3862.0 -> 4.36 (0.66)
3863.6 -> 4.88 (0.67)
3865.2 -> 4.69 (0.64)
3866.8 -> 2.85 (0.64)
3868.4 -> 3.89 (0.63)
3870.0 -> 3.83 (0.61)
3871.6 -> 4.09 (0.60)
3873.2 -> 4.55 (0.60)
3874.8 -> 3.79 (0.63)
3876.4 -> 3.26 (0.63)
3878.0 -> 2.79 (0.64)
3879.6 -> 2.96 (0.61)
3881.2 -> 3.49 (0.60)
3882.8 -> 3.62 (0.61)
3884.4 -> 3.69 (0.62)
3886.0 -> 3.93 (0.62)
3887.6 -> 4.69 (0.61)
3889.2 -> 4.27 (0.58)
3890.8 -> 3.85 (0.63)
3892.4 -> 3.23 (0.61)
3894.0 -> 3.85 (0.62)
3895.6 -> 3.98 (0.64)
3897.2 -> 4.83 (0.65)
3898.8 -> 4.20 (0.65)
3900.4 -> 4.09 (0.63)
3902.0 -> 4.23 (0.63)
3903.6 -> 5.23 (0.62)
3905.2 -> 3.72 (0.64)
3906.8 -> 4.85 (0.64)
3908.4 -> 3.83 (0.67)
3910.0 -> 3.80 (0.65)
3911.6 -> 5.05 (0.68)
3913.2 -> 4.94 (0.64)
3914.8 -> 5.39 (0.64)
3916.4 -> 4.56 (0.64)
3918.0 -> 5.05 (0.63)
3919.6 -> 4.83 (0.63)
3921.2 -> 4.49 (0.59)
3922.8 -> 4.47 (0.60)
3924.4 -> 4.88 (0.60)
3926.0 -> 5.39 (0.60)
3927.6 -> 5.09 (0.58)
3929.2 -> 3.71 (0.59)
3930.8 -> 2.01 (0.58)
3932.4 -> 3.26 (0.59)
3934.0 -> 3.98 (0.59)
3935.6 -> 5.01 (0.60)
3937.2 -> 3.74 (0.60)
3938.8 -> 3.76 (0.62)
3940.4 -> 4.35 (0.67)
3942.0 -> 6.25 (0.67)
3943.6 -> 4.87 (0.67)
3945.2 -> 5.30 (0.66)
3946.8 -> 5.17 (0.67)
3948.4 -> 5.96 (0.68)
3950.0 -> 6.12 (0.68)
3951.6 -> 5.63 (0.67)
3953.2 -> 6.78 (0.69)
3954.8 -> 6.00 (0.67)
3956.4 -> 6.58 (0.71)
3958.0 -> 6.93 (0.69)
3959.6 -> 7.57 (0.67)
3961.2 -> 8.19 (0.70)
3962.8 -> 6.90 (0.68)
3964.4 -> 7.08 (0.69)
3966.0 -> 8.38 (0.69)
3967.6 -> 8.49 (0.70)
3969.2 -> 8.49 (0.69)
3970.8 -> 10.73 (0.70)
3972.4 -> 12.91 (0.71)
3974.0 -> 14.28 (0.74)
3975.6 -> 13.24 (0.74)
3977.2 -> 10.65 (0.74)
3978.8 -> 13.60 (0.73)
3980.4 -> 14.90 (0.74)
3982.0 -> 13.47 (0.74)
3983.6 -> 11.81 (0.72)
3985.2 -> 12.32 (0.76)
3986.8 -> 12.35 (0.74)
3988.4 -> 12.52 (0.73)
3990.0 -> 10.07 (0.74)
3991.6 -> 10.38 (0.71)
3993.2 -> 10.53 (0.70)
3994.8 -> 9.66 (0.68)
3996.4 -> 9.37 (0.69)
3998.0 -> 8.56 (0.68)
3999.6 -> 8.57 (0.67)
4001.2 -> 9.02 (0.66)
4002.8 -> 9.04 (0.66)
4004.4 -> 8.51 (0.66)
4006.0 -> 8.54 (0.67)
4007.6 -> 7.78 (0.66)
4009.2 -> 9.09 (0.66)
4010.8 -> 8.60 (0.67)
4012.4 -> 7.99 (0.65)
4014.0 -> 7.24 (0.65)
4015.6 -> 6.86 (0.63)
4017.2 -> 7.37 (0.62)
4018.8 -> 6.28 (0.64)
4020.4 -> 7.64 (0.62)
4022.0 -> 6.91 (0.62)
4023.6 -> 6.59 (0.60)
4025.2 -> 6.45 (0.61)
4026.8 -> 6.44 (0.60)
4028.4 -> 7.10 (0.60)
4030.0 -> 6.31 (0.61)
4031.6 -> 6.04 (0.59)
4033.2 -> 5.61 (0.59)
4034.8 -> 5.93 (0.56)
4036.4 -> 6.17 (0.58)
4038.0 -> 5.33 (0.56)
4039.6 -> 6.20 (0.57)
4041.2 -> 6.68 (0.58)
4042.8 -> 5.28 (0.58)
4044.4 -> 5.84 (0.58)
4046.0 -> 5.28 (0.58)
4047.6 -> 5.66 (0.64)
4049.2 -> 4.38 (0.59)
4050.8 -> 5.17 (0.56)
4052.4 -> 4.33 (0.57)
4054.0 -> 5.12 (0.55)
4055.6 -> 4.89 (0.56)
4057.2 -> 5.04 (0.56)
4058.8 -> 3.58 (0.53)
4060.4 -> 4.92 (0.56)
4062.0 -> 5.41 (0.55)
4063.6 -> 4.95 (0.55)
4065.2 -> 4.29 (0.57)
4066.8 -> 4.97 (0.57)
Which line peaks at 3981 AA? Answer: C IV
